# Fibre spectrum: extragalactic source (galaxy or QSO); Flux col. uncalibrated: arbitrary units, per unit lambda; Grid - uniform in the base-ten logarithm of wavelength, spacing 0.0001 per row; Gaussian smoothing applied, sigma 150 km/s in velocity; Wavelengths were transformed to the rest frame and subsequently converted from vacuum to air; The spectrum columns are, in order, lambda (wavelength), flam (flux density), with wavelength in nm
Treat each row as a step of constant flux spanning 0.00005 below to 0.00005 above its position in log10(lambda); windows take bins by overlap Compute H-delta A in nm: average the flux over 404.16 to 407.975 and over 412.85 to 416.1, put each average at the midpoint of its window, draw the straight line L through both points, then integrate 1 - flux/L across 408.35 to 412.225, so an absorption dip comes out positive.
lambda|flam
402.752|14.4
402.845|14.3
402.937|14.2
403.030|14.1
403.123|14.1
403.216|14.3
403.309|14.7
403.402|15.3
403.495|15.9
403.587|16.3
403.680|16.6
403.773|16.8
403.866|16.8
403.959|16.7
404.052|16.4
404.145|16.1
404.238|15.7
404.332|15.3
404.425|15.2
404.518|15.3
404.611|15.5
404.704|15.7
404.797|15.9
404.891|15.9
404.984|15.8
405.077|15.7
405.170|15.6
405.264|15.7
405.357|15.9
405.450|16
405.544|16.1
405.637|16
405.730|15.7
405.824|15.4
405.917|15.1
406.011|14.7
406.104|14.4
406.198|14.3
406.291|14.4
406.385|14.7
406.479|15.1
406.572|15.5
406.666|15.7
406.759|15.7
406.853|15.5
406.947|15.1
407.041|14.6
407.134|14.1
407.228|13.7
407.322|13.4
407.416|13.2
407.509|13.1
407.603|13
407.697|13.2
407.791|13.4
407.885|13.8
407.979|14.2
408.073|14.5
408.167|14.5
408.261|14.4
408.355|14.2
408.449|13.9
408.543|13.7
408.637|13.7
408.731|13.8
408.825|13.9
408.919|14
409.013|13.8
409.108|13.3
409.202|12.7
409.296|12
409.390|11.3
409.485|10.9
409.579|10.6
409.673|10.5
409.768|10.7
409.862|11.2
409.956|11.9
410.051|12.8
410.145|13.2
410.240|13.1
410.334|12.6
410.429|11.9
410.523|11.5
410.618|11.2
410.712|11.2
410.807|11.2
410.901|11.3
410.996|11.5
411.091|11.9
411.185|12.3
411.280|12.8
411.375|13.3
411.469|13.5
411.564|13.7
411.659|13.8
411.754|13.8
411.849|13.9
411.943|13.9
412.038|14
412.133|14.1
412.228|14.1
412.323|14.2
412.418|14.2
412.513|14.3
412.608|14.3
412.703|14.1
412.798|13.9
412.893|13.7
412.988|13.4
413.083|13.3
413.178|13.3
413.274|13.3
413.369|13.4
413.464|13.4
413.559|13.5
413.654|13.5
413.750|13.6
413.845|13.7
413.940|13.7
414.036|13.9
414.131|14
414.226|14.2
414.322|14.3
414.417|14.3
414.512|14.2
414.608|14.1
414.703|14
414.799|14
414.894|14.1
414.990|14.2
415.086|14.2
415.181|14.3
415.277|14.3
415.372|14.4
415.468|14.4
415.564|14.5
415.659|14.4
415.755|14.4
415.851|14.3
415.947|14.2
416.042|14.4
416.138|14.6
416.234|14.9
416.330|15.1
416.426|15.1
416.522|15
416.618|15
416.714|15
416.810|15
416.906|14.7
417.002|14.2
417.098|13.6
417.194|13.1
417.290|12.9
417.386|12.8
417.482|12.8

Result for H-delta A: 0.48 nm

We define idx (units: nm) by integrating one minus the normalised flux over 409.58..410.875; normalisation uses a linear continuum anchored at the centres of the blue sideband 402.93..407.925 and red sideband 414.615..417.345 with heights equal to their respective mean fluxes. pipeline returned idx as 0.27 nm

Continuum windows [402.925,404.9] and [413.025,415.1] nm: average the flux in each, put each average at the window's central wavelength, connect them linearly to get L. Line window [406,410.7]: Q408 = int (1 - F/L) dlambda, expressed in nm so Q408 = 0.46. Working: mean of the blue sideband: 15.6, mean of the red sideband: 13.8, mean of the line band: 13.4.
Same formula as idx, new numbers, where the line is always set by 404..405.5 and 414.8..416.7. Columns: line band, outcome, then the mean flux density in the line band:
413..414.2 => 0.10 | 13.6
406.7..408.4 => 0.15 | 14.1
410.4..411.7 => 0.24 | 12.2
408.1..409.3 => 0.12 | 13.8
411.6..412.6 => 0.06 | 14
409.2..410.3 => 0.25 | 11.7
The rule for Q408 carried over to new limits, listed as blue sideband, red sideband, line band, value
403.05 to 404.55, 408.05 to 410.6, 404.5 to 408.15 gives -0.137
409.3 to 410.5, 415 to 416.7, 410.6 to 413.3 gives -0.113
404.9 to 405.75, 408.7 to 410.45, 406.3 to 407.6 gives 0.000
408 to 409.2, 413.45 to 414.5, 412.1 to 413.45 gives 0.006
